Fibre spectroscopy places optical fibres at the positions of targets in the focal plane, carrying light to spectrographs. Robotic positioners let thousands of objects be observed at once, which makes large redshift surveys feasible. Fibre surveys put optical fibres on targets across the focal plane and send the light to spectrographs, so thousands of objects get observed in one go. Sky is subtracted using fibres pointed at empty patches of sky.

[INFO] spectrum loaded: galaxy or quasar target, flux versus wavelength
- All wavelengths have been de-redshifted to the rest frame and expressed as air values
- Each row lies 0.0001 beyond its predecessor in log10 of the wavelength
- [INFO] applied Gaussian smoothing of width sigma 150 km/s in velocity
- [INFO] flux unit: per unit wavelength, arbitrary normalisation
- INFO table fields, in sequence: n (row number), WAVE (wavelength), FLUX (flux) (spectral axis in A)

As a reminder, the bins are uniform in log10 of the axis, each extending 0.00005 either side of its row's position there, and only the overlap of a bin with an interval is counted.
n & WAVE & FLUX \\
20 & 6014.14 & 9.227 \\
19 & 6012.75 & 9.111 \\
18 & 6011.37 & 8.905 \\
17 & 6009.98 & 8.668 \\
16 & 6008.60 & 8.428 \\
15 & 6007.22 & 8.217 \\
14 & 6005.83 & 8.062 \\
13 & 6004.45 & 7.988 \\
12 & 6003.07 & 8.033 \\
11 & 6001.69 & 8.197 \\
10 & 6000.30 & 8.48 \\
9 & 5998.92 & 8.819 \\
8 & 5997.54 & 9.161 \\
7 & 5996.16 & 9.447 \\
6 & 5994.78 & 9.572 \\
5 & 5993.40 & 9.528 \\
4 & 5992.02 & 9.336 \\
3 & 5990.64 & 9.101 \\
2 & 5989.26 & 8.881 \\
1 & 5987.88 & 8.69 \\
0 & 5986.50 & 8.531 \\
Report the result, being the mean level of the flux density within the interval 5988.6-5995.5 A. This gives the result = 9.29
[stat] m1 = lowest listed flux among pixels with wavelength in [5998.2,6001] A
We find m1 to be 8.48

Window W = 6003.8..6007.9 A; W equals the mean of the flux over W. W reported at 8.08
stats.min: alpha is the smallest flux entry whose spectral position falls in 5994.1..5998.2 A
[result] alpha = 9.161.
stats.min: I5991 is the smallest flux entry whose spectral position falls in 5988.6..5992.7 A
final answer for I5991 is 8.881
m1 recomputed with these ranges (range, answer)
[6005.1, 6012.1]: 8.062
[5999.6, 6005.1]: 7.988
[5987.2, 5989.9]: 8.69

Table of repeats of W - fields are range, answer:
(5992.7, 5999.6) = 9.31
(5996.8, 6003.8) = 8.54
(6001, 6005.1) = 8.08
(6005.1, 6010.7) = 8.34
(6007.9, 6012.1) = 8.68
